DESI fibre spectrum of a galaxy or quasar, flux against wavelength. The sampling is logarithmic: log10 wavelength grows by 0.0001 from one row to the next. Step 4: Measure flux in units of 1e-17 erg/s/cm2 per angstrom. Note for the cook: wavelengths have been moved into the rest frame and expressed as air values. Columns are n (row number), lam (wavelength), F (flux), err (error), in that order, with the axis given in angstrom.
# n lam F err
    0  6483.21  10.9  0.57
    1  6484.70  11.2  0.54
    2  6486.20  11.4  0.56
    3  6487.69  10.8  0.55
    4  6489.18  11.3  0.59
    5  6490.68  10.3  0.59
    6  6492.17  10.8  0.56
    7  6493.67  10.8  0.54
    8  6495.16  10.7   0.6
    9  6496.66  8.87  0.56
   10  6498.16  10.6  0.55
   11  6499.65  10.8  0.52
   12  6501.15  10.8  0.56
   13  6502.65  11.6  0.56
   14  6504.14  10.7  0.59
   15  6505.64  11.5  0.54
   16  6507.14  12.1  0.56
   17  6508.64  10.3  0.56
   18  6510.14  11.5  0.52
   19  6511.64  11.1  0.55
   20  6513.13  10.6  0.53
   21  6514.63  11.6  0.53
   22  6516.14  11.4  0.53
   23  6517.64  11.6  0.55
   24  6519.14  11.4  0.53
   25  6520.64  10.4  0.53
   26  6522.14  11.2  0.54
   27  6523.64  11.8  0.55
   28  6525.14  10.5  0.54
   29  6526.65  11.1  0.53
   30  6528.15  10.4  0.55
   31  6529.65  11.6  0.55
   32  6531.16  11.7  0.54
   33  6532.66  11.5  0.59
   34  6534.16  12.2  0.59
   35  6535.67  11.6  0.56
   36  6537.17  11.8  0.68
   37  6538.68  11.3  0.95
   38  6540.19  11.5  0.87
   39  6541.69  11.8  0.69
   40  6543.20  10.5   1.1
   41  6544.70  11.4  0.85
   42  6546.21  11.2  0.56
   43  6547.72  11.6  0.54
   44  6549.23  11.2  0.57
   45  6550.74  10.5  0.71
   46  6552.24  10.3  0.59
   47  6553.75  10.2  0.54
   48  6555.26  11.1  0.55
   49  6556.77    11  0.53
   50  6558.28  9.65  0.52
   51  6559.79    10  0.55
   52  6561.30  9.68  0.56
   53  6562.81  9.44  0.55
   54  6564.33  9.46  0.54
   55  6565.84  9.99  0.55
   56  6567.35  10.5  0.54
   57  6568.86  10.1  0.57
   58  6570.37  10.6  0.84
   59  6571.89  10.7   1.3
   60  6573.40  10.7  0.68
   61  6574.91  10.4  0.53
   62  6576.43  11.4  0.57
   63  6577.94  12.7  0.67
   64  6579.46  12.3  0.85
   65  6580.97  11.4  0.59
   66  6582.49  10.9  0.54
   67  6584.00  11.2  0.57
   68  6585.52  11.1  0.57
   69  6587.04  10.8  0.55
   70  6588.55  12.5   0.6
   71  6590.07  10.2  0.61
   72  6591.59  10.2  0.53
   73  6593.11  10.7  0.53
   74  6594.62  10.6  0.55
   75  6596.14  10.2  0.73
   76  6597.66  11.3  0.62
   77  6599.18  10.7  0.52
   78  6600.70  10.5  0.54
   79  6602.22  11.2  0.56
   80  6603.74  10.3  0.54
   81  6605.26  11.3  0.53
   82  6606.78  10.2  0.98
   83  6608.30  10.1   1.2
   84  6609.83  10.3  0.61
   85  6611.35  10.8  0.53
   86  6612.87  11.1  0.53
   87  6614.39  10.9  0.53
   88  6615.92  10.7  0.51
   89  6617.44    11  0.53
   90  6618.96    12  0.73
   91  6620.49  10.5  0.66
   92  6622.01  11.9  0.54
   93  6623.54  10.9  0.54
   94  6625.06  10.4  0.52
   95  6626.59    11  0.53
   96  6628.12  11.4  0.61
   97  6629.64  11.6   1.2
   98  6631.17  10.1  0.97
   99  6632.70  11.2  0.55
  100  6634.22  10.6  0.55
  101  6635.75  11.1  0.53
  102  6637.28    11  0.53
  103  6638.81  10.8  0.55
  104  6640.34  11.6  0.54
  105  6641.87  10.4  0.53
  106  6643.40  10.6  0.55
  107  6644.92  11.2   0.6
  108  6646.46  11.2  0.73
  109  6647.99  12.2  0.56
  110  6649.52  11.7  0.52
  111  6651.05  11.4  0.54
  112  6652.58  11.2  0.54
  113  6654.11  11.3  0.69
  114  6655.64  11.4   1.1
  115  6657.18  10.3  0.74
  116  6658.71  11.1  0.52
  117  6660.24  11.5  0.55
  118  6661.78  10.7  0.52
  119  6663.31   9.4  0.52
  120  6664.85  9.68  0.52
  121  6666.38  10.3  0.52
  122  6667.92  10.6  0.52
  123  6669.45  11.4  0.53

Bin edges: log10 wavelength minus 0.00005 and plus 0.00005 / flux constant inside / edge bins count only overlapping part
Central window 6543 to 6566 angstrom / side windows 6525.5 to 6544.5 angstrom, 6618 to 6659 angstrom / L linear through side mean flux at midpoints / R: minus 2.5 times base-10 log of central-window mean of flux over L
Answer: 0.09 mag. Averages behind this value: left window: 11.4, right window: 11.1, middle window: 10.5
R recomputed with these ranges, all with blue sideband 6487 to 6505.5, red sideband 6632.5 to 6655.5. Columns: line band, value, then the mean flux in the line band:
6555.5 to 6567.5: 0.096 mag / 9.98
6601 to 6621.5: 0.026 mag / 10.8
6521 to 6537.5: -0.055 mag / 11.4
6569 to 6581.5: -0.026 mag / 11.2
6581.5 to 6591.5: -0.007 mag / 11.1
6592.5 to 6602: 0.032 mag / 10.7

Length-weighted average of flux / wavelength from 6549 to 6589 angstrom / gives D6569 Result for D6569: 10.7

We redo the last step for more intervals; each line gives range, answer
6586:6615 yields 10.7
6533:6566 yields 10.8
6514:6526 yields 11.2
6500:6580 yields 11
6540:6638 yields 10.8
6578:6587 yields 11.4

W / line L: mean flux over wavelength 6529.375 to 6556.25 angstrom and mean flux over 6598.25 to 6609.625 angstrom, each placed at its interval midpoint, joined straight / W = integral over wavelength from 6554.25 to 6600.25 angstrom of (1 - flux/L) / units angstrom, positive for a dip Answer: 0.74 angstrom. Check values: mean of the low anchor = 11.3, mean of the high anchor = 10.6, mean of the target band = 10.7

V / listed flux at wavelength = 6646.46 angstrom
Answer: 11.2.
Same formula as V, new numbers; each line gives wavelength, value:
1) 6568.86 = 10.1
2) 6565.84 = 9.99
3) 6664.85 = 9.68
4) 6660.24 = 11.5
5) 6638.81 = 10.8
